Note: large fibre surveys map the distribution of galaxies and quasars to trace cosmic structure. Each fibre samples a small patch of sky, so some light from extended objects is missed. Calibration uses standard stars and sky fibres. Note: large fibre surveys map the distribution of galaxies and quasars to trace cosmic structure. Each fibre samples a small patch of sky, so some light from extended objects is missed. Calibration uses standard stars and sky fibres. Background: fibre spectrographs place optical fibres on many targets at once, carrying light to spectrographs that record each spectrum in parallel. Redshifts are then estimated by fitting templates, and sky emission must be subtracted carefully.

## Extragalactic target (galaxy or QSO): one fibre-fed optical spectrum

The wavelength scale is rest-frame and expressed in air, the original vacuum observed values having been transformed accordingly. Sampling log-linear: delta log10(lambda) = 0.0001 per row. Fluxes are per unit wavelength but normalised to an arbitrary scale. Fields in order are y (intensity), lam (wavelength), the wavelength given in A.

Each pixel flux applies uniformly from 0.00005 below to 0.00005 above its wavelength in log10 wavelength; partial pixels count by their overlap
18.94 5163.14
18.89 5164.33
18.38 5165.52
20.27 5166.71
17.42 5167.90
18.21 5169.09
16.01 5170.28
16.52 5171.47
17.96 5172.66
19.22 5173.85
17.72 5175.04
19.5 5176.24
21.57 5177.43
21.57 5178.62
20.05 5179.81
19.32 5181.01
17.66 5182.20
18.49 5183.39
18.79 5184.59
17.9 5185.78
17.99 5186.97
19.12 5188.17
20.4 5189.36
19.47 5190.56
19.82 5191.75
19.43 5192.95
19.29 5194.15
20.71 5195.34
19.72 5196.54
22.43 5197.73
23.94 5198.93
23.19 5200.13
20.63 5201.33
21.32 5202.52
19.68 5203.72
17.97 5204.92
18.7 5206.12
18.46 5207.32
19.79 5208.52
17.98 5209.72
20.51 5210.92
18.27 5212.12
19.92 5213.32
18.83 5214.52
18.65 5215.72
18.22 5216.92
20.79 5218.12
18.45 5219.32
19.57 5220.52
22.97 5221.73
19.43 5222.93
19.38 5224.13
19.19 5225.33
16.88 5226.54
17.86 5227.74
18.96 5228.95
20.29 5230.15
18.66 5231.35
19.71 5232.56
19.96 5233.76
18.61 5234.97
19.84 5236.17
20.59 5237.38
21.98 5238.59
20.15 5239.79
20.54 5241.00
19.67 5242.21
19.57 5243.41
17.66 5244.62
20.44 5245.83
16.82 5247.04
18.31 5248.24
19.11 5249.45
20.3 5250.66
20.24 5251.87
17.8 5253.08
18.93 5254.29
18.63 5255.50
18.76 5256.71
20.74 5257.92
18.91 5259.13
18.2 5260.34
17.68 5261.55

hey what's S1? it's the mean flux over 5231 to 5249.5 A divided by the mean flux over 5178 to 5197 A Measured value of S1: 1.01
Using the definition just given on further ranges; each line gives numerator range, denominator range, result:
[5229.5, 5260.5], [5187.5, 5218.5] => 0.98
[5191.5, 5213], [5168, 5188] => 1.08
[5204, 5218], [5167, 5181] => 1.01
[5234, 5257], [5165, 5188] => 1.04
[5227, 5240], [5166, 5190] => 1.05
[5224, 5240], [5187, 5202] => 0.94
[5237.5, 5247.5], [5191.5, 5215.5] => 0.98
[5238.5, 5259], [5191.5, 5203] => 0.92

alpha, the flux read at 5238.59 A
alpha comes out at 21.98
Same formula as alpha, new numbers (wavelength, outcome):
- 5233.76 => 19.96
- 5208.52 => 19.79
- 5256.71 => 18.76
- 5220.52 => 19.57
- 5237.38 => 20.59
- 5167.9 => 17.42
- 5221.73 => 22.97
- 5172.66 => 17.96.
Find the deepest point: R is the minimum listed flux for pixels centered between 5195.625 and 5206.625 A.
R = 17.97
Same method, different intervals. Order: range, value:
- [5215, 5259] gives 16.82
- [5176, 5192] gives 17.66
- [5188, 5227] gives 16.88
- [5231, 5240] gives 18.61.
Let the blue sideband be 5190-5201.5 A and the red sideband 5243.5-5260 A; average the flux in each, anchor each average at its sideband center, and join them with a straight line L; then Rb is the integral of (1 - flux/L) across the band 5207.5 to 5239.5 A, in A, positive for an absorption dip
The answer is 0.8 A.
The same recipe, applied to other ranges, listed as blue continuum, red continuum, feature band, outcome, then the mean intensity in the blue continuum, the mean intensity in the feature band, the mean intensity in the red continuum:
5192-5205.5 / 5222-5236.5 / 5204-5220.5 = 0.8 A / 20.7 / 19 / 19.1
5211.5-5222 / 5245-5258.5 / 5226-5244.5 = -0.3 A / 19.4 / 19.5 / 19.1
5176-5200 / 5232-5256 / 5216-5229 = 0.3 A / 19.9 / 19.2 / 19.4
